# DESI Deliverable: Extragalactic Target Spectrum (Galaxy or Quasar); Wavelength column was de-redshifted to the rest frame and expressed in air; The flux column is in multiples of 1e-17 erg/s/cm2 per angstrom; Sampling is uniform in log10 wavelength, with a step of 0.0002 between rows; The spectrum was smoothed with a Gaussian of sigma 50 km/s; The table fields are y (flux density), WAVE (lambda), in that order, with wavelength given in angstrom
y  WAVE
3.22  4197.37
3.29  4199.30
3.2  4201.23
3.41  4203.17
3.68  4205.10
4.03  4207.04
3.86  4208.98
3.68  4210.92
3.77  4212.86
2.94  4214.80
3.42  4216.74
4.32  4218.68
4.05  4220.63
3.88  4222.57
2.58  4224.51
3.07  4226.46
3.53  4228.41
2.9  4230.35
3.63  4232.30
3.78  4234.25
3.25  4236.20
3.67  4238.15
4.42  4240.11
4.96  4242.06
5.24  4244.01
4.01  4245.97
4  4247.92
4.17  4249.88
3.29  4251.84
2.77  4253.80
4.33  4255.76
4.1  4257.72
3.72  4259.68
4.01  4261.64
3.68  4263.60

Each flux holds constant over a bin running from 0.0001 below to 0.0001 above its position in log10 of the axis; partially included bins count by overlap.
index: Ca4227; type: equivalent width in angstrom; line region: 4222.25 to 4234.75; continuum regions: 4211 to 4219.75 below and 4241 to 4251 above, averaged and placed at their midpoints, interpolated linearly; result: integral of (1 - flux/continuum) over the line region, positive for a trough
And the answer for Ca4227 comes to 2.2 angstrom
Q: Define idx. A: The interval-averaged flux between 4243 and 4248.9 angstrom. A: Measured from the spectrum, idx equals 4.42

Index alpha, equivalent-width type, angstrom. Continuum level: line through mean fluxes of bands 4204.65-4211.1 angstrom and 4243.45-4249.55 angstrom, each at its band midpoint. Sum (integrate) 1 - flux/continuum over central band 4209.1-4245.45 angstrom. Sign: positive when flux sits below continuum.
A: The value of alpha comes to 3.2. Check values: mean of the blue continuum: 3.84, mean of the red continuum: 4.33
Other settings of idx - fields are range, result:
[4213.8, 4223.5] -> 3.72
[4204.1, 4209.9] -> 3.85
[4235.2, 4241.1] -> 3.78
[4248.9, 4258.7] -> 3.73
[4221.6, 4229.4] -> 3.27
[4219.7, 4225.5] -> 3.5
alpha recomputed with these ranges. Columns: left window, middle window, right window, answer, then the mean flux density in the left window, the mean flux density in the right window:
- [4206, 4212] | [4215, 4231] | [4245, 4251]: 1.89 angstrom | 3.85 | 4.04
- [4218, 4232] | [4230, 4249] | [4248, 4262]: -2.12 angstrom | 3.47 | 3.77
